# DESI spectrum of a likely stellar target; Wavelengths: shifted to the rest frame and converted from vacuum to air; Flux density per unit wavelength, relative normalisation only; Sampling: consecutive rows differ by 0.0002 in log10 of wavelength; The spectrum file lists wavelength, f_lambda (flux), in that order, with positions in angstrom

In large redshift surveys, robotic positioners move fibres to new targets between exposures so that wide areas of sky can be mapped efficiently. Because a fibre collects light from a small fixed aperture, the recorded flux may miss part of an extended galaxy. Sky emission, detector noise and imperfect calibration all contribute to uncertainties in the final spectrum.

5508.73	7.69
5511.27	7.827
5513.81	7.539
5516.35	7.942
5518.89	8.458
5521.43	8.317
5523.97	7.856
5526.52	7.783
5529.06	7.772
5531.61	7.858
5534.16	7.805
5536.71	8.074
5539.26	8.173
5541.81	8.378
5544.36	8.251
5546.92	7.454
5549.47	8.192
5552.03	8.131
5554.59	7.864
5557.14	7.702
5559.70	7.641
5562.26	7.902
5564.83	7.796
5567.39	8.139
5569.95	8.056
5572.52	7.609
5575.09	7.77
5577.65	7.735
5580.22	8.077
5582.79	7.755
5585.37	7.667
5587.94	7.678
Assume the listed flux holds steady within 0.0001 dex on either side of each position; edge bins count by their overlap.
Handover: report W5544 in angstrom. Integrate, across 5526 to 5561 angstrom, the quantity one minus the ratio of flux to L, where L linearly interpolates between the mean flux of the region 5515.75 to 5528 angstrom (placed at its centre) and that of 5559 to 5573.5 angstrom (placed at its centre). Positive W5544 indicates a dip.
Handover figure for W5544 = 0.2 angstrom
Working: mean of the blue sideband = 8.08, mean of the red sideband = 7.87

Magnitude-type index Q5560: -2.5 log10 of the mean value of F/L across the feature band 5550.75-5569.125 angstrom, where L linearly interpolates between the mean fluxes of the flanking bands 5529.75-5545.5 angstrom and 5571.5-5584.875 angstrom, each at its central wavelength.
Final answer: 0.004 mag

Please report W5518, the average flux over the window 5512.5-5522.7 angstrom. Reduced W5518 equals 8.07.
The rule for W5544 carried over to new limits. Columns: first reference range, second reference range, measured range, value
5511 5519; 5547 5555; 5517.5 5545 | -0.45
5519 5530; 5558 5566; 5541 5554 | -0.33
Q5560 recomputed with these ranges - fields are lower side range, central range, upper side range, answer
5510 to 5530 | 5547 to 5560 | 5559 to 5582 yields 0.00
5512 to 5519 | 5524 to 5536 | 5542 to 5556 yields 0.02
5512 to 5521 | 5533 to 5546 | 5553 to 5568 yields -0.03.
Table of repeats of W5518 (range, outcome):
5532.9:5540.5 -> 8.02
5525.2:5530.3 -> 7.78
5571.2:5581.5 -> 7.8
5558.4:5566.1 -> 7.77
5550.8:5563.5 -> 7.85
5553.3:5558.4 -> 7.79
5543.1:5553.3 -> 8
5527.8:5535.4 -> 7.81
